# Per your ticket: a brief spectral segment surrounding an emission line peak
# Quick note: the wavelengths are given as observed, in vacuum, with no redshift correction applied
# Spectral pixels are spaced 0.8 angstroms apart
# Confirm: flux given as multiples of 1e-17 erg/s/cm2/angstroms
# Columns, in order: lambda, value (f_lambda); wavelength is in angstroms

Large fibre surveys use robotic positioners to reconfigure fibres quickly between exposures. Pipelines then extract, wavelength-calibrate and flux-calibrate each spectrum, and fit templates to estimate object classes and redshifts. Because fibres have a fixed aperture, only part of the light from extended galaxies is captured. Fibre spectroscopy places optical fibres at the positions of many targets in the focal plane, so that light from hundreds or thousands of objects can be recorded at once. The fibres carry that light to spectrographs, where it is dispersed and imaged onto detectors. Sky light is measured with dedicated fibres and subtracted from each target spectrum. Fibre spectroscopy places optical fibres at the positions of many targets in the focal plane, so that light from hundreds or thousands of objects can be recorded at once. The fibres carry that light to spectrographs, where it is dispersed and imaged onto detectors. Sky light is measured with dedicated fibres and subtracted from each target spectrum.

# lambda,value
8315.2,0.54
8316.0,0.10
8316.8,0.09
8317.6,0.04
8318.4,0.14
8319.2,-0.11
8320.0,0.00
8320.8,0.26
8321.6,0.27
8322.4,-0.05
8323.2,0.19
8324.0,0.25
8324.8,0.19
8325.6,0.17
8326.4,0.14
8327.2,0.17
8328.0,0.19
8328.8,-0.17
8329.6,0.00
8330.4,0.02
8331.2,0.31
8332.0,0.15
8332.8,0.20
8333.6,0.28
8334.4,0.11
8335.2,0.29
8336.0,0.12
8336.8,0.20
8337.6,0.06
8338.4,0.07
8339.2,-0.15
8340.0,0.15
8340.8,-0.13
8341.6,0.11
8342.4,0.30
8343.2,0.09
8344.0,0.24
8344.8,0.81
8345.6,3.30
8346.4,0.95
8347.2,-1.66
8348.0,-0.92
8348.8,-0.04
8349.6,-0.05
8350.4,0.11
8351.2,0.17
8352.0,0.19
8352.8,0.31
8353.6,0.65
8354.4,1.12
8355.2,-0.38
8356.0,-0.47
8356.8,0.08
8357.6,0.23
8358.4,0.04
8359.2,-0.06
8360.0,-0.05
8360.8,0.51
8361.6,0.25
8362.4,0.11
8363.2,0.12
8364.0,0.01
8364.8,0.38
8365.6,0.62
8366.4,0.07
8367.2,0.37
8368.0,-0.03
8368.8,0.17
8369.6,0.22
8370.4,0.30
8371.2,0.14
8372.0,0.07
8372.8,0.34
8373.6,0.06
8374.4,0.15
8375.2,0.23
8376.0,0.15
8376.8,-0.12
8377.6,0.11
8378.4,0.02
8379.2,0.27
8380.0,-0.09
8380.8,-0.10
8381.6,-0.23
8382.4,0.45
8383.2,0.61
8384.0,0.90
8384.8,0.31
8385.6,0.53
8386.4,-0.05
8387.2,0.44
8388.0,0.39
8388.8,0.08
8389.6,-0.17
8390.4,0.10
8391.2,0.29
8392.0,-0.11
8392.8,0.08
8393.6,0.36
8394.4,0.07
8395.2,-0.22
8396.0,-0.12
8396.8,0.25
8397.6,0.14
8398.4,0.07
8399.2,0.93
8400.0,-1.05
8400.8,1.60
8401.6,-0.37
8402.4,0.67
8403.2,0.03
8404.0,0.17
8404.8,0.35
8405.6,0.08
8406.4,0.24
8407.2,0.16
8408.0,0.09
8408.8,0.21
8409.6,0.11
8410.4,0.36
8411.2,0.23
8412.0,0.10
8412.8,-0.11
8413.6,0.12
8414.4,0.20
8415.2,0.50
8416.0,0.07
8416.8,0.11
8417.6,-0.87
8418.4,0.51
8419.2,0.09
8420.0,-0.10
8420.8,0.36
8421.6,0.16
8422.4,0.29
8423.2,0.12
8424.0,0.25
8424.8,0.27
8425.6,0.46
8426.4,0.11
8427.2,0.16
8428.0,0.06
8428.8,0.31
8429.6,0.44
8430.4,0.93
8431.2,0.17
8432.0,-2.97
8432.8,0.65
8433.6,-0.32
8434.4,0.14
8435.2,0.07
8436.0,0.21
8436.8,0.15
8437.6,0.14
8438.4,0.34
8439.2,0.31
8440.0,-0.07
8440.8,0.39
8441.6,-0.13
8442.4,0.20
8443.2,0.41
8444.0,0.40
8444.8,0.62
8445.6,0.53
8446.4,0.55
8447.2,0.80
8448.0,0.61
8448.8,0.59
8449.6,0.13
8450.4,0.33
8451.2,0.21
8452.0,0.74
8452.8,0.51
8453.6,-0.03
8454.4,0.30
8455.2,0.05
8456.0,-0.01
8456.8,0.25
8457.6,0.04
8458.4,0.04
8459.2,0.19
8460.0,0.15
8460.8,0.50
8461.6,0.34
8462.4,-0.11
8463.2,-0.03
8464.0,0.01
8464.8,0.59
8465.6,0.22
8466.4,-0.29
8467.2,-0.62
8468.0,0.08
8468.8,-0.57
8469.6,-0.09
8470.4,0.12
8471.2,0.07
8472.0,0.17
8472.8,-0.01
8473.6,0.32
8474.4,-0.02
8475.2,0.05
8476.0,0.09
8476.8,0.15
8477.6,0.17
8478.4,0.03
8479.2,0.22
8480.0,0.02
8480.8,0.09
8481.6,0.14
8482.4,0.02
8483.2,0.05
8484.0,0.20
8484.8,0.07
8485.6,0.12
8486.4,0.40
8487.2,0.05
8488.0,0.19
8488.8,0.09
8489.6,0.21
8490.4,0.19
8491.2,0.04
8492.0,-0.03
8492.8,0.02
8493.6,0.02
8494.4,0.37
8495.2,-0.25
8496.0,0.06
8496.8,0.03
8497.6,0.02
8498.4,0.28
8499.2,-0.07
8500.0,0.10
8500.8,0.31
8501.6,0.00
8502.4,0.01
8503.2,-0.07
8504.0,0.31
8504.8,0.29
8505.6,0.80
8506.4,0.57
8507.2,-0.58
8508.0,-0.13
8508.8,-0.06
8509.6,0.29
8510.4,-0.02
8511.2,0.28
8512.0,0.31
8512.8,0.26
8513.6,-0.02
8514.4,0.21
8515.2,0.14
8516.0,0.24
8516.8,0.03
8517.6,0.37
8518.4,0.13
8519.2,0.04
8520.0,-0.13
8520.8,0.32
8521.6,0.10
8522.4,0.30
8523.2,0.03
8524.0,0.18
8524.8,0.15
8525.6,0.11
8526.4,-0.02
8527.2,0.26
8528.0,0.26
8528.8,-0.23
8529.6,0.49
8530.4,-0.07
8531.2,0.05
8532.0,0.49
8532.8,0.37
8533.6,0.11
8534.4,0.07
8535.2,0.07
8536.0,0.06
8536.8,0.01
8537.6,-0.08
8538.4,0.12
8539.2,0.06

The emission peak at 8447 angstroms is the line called H-gamma 4340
